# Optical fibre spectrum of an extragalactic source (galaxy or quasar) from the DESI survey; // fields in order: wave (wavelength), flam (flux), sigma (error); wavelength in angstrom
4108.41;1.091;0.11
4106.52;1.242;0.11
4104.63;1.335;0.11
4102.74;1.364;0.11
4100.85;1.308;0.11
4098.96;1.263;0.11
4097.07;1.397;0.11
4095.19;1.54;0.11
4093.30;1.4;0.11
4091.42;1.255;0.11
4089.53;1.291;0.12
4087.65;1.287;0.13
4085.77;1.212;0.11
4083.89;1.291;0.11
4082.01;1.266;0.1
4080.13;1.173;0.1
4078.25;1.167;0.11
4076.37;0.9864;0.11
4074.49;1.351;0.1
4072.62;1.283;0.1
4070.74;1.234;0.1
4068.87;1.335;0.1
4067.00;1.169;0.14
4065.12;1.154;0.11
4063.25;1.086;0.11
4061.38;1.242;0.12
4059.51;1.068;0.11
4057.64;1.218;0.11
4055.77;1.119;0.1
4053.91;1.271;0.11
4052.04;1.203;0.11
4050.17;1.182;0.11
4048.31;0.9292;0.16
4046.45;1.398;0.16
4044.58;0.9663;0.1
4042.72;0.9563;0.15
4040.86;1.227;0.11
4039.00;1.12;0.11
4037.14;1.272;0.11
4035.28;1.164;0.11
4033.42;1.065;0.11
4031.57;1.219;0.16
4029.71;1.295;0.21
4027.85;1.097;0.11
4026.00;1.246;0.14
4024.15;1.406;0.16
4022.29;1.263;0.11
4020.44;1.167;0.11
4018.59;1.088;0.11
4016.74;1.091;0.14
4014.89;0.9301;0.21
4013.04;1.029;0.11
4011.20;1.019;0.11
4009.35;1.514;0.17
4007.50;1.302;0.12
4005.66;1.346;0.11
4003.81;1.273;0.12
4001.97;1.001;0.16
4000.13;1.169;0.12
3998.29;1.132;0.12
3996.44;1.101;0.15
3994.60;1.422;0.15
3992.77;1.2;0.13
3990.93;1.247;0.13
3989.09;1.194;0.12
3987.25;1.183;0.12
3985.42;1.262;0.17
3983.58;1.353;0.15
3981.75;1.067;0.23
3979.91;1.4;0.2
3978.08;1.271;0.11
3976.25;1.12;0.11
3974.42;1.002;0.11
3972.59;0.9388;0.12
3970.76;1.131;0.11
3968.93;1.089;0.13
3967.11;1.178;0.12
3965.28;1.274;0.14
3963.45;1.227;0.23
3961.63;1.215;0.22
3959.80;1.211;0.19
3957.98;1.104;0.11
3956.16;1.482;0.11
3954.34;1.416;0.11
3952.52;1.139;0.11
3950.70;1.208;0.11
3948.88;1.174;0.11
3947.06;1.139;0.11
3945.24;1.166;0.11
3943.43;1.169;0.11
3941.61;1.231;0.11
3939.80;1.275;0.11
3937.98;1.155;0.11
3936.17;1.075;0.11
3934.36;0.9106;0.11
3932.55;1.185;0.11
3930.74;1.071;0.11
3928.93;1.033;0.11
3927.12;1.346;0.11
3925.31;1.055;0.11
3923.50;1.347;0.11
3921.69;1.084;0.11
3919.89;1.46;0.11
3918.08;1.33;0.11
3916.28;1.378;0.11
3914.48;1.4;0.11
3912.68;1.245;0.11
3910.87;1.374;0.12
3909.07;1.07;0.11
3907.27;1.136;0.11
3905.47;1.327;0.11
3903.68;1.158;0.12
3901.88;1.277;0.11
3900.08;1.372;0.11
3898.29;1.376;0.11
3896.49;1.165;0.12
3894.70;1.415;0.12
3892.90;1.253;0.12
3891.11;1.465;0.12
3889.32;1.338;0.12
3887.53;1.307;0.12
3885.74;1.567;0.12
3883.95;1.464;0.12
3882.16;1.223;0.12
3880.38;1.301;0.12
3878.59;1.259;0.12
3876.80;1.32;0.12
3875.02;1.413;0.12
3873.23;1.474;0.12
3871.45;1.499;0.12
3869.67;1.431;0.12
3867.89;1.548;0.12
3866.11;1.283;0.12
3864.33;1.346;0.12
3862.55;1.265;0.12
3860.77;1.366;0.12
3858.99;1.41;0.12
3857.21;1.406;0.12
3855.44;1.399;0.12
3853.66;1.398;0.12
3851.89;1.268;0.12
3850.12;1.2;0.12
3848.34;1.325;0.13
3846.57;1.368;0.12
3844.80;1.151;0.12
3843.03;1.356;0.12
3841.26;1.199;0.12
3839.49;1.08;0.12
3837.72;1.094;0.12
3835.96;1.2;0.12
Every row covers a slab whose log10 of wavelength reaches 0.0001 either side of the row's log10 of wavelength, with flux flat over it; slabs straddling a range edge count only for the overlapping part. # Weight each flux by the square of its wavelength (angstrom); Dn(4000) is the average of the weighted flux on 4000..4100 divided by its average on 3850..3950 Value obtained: 1.01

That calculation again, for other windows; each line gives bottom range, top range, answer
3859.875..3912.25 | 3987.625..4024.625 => 0.95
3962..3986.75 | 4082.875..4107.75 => 1.19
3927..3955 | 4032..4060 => 1.04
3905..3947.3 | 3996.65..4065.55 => 1.02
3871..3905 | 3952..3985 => 0.93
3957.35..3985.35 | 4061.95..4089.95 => 1.09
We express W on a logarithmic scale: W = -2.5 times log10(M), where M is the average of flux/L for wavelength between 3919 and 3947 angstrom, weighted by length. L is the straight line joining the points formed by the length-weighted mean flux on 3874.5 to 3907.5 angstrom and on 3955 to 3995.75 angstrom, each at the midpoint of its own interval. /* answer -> 0.09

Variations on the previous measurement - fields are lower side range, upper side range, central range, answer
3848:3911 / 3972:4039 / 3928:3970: 0.068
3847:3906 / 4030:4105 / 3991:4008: 0.044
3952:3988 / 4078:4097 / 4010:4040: 0.081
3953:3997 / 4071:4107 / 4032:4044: 0.108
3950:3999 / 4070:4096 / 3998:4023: 0.054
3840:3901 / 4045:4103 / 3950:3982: 0.088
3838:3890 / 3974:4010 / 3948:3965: 0.015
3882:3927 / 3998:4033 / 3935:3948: 0.088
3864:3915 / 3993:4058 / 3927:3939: 0.173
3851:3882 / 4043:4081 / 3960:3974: 0.110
